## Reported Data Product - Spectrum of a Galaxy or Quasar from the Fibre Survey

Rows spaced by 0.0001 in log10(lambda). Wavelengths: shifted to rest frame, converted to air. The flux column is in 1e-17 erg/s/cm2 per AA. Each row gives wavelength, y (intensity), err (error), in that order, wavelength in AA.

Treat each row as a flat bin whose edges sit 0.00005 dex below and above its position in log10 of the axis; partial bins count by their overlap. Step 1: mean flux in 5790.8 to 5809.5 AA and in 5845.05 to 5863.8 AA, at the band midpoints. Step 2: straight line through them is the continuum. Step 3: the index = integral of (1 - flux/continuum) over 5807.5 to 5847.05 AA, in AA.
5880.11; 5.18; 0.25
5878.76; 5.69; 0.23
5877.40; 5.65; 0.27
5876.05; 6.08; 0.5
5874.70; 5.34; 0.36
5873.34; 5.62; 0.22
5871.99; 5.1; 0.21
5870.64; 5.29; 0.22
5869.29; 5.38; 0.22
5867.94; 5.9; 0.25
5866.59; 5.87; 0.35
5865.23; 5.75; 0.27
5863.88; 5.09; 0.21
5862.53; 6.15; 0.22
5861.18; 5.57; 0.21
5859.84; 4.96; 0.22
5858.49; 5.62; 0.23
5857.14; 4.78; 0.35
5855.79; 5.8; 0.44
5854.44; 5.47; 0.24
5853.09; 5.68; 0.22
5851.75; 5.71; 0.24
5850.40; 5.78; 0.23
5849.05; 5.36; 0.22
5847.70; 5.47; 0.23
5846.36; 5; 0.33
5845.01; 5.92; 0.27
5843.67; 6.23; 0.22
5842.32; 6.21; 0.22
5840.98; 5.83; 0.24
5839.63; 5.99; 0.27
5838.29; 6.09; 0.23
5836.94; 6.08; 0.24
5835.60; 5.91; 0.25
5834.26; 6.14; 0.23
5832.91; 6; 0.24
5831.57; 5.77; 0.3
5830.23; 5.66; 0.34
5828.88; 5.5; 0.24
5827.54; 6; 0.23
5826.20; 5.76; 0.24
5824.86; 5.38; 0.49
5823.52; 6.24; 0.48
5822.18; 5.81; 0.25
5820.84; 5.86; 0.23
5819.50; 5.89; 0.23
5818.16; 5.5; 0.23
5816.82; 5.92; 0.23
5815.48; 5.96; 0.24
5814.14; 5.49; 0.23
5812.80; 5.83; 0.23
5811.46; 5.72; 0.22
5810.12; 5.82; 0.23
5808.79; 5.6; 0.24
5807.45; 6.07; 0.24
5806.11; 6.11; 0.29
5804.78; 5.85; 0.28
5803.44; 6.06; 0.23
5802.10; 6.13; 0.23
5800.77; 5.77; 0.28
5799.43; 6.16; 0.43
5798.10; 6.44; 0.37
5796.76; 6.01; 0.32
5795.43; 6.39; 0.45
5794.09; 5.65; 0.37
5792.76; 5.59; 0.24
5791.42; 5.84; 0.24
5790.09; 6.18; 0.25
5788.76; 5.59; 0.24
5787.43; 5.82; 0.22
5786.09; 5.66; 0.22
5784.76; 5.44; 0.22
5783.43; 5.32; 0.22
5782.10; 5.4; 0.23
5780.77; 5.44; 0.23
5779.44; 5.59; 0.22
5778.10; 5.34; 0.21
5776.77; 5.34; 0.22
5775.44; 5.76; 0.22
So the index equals -0.7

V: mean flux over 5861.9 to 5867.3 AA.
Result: 5.7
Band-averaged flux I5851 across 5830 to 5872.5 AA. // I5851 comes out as 5.68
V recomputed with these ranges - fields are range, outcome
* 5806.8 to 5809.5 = 5.84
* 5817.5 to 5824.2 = 5.86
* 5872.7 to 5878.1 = 5.66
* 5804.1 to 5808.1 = 6.01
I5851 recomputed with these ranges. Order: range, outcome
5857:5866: 5.46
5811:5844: 5.87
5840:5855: 5.7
